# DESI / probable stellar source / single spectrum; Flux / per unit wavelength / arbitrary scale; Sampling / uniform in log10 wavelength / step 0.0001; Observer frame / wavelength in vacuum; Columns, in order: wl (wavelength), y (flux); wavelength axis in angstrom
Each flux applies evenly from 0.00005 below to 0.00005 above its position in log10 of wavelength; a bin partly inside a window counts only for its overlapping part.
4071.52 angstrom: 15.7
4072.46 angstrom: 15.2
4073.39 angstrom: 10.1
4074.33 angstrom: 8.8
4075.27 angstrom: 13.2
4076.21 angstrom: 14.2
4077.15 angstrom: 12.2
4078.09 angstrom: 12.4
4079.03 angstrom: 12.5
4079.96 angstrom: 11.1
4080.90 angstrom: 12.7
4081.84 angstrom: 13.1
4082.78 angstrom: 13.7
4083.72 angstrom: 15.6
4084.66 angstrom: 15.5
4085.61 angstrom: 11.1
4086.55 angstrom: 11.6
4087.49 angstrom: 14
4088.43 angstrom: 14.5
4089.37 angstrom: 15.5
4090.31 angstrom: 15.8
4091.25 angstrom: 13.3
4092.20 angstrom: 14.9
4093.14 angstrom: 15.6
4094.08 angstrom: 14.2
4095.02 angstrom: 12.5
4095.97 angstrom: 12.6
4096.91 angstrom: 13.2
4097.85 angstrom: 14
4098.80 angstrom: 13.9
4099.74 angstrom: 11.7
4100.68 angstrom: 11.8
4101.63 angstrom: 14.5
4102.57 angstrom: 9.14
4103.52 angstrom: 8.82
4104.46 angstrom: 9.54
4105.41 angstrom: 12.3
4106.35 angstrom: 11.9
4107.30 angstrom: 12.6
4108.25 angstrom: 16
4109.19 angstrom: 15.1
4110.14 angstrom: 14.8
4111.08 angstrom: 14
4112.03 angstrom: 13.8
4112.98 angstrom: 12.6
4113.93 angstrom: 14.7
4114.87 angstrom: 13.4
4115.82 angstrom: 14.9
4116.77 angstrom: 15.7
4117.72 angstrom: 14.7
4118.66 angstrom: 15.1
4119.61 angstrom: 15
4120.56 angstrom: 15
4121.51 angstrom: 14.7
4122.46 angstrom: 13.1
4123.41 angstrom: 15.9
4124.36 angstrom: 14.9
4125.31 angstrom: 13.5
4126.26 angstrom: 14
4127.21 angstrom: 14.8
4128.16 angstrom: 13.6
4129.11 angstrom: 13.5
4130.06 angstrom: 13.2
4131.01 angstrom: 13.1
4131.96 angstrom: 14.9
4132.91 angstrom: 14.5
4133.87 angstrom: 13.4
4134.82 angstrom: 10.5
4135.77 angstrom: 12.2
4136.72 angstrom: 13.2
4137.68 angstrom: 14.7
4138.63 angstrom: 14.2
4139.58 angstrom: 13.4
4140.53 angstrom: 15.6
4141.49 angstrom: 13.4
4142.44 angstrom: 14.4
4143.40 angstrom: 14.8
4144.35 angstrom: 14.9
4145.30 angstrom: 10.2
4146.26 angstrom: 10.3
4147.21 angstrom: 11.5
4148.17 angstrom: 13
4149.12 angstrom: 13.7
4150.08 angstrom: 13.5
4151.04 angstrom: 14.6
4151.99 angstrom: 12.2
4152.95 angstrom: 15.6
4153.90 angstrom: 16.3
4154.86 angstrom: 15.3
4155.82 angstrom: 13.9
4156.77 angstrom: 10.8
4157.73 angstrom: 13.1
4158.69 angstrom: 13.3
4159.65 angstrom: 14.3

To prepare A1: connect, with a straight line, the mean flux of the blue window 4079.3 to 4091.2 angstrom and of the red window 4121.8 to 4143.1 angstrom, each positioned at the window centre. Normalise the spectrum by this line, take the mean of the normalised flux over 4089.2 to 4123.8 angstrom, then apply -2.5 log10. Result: 0.006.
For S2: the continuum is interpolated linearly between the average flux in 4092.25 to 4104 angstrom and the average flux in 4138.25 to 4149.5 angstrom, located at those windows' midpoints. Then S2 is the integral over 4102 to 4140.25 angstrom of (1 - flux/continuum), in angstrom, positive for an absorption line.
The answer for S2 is -1.8 angstrom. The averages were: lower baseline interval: 12.7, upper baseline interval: 13.3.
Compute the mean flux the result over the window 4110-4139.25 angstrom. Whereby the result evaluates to 14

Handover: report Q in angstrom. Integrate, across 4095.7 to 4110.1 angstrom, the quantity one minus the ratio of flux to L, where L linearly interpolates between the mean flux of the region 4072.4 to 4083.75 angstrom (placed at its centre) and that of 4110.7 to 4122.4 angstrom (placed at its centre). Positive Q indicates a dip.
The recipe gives 1.2 angstrom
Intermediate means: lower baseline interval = 12.5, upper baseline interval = 14.4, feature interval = 12.5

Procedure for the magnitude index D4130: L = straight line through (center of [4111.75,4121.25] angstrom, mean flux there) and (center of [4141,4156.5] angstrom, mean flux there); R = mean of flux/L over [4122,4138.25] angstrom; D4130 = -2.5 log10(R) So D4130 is 0.032 mag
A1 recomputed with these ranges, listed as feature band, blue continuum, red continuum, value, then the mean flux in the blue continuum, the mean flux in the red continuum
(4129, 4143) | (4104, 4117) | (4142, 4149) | -0.05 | 13.6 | 12.8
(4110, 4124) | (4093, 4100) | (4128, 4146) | -0.08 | 13.4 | 13.5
